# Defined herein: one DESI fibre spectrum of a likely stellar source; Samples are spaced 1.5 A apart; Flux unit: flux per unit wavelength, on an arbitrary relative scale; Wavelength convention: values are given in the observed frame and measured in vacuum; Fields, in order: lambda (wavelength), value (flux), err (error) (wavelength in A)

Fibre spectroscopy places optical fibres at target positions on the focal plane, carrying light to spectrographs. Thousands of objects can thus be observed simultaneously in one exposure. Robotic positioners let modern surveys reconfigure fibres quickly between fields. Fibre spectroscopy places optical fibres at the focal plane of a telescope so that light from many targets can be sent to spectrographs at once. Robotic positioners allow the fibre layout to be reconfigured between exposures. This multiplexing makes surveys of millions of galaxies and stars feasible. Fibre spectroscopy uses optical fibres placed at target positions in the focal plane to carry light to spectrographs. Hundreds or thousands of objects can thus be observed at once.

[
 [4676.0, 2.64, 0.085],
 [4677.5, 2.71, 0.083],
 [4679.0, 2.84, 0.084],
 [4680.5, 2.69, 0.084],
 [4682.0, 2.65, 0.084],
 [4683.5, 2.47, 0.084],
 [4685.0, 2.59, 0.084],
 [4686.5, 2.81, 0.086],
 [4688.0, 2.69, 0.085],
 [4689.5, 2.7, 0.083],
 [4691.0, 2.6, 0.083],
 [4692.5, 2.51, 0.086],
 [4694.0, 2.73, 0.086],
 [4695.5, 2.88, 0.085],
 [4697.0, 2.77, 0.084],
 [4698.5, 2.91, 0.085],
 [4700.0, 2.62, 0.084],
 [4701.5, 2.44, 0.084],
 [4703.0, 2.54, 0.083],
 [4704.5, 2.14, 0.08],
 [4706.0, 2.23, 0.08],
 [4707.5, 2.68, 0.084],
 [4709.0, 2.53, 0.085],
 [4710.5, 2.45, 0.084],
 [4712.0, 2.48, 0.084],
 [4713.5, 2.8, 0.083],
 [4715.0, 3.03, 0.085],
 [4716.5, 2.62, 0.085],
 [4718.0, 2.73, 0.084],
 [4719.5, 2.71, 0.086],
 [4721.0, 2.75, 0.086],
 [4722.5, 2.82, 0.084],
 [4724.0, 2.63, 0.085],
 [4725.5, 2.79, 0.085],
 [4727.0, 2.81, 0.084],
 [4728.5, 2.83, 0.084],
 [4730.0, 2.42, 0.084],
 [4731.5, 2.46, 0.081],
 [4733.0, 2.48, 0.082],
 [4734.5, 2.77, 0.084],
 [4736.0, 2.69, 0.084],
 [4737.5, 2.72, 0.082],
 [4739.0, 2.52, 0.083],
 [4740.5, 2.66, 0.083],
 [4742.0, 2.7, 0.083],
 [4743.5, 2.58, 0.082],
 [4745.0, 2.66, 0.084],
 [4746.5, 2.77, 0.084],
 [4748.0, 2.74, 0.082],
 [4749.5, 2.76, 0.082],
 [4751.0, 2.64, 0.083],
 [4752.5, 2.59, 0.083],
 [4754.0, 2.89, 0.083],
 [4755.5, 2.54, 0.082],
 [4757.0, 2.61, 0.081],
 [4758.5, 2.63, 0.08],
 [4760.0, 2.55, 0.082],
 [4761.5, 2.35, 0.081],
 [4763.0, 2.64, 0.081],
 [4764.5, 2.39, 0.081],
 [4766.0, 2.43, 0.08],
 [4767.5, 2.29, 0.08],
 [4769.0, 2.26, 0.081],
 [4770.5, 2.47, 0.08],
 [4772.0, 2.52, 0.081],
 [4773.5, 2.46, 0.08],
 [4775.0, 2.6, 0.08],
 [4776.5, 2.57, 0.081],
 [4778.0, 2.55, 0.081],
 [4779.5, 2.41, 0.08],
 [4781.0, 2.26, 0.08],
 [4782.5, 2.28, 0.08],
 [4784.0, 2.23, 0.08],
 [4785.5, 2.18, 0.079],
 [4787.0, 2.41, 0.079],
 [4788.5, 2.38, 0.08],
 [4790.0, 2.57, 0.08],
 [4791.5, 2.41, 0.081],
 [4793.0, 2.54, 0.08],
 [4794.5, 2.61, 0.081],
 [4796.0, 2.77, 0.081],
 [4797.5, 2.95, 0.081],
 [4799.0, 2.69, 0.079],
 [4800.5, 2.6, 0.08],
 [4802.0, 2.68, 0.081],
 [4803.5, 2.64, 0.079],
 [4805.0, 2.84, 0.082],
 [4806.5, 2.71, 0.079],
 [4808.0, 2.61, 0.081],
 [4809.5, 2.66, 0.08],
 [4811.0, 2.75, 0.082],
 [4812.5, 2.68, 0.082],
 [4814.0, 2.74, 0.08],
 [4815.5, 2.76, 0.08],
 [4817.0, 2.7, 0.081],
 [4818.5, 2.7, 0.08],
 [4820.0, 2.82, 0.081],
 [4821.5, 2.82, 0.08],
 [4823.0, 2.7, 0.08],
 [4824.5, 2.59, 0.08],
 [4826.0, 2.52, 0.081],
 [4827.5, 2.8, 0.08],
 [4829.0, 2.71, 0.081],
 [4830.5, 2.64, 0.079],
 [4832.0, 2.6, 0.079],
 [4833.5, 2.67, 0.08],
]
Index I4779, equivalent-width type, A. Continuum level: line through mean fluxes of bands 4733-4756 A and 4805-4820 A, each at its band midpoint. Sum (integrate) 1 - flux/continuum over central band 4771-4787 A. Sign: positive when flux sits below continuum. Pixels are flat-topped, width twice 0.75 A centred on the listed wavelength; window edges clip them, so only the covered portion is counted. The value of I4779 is 1.7 A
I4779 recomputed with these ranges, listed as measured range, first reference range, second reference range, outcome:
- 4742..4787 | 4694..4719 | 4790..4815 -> 2.4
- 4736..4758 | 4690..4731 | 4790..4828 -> -0.1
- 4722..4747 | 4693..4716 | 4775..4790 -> -1.4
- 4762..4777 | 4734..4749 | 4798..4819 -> 1.3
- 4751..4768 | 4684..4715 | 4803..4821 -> 0.8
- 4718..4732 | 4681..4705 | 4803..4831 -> -0.2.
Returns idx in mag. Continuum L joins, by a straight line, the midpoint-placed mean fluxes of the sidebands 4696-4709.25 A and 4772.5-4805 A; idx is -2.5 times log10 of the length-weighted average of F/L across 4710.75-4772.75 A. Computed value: -0.038 mag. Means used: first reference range 2.55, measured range 2.63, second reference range 2.52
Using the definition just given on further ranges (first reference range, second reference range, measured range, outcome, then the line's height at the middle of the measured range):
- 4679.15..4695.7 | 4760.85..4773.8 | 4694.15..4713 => 0.02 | 2.62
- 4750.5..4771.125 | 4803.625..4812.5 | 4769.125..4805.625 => 0.04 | 2.62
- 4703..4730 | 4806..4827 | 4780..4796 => 0.12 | 2.68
